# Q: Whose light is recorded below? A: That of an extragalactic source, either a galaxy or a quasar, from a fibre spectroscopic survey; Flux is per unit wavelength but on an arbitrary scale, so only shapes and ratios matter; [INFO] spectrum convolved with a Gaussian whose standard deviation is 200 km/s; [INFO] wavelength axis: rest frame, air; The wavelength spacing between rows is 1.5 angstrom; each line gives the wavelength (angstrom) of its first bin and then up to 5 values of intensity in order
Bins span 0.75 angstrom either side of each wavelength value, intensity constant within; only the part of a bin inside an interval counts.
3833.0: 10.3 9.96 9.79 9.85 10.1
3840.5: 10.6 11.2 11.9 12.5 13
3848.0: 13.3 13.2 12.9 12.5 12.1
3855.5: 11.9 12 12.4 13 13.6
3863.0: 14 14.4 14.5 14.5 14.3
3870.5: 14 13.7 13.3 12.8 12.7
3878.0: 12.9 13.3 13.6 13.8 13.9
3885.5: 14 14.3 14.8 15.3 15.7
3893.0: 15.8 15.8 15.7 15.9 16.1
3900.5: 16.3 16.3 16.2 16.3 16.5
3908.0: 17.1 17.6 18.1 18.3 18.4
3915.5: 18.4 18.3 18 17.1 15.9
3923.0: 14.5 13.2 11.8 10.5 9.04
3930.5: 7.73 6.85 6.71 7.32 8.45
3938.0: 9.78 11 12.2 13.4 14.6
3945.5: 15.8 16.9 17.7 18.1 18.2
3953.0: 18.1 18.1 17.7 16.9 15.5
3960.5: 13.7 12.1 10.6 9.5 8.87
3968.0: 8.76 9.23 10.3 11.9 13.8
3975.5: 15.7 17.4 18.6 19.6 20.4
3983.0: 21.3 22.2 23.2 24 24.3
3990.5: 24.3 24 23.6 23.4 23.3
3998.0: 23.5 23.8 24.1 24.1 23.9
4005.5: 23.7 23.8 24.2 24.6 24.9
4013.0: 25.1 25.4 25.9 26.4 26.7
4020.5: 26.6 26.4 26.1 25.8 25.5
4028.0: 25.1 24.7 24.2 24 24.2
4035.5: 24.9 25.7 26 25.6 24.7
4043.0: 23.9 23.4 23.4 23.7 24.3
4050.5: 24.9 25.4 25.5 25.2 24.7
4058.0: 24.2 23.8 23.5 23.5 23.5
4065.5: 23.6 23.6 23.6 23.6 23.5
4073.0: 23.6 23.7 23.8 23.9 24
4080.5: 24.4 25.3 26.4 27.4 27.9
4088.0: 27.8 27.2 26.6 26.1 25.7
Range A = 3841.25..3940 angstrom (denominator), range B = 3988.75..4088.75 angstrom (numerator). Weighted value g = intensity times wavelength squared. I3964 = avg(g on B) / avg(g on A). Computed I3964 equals 1.9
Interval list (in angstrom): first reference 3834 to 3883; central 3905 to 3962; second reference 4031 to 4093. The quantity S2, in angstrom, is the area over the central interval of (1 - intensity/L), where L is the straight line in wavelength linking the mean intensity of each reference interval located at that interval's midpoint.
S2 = 8.4 angstrom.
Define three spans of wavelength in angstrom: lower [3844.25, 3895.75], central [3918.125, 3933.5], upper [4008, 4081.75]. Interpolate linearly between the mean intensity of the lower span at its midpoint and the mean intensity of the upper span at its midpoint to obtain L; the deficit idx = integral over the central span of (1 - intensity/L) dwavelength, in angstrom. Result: 4.53 angstrom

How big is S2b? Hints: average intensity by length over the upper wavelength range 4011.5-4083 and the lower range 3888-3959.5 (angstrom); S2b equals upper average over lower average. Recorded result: 1.66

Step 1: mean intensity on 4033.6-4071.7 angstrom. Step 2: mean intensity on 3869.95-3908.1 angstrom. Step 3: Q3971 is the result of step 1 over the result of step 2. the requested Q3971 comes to 1.64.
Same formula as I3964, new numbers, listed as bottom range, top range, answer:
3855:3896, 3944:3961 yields 1.26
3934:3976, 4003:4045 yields 1.95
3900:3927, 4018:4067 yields 1.60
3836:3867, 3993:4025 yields 2.16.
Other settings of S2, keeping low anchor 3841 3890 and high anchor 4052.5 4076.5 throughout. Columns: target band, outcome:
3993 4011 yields -2.8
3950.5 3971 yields 5.3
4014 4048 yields -4.7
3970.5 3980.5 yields 2.0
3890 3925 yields -2.4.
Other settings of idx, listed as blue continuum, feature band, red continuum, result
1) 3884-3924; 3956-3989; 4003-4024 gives 9.6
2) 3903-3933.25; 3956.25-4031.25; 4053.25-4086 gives -3.7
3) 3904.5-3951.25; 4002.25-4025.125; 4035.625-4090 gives -4.9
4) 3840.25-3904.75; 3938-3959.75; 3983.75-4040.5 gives 4.4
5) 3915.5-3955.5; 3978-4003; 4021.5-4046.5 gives -3.7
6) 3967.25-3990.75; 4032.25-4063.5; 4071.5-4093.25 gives -2.2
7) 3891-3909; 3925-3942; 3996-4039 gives 8.5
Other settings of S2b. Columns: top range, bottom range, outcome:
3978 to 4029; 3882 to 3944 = 1.69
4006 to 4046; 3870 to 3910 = 1.68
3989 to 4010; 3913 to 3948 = 1.84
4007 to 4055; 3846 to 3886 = 1.88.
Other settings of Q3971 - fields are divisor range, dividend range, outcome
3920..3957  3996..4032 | 1.89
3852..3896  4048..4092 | 1.80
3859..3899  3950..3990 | 1.14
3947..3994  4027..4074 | 1.43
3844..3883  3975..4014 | 1.72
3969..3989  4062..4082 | 1.33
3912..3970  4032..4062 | 1.82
